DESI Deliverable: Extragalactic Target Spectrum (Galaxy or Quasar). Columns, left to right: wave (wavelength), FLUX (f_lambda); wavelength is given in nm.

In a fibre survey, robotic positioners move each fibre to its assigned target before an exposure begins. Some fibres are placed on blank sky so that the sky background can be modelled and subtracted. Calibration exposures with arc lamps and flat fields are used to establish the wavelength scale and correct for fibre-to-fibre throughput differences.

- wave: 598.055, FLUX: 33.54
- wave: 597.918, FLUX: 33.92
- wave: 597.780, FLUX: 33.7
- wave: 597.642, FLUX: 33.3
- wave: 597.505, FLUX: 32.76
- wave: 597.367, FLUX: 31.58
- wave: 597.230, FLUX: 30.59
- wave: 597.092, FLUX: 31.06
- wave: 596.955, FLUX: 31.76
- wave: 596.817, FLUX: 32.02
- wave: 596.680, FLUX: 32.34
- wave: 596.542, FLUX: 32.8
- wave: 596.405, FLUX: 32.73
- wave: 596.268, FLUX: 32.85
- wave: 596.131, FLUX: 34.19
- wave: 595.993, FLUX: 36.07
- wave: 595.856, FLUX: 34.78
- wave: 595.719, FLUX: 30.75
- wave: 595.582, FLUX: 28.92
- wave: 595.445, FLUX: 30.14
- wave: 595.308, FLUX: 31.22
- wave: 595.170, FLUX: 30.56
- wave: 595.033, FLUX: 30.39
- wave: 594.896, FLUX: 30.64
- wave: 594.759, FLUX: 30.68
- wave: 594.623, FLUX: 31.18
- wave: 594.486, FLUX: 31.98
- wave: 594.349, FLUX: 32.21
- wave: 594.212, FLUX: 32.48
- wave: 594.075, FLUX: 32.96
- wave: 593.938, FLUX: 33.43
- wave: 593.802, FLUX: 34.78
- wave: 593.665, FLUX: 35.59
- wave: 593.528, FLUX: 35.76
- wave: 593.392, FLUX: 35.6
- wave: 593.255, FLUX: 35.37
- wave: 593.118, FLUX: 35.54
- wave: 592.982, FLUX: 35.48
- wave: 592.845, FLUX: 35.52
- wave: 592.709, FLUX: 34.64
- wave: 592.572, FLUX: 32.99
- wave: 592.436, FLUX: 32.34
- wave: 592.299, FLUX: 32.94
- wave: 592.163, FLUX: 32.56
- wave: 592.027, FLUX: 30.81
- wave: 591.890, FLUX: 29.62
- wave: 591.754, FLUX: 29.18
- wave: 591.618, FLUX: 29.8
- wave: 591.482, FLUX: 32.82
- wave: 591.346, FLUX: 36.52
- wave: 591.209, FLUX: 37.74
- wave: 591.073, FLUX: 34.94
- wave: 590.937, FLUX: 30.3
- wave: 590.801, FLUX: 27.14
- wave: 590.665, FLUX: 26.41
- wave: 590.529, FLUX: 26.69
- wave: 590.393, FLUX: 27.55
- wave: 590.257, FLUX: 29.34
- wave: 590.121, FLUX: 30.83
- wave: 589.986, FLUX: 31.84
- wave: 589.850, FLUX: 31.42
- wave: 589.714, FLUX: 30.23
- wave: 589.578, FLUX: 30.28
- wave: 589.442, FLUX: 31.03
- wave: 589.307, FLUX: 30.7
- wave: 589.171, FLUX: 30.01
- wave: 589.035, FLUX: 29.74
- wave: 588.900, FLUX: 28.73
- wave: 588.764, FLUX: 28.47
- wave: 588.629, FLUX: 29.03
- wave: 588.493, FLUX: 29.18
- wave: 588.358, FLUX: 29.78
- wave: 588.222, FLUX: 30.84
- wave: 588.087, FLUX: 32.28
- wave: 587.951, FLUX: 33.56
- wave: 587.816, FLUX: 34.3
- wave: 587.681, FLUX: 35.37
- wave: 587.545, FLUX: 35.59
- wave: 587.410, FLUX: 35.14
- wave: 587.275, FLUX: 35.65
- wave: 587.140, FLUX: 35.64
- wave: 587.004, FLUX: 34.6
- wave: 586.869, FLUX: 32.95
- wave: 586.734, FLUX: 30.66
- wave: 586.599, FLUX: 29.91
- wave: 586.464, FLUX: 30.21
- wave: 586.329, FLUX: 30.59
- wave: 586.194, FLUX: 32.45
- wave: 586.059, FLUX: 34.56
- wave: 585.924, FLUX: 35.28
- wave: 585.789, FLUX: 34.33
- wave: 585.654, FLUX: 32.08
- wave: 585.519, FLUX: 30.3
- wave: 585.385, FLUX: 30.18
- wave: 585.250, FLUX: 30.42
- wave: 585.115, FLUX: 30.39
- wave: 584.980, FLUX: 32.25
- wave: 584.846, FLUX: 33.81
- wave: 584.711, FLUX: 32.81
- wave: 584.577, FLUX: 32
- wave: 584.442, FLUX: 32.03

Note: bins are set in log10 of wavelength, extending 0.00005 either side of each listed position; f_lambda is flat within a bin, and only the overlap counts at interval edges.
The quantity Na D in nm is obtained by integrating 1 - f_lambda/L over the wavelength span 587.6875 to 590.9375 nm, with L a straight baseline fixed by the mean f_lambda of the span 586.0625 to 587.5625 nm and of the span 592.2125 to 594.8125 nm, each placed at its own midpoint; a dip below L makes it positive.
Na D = 0.31 nm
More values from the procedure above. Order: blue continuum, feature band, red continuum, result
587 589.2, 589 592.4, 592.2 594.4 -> 0.242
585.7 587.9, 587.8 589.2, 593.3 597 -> 0.124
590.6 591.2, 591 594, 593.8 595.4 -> -0.267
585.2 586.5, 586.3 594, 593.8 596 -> -0.042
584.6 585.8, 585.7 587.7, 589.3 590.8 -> -0.156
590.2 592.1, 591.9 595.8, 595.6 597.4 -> -0.143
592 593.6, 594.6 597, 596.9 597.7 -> 0.053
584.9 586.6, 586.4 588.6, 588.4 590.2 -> -0.127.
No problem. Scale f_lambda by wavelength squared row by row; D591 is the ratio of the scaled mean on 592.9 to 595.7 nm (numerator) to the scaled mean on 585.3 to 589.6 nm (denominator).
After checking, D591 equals 1.05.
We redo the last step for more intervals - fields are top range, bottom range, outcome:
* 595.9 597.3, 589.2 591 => 1.13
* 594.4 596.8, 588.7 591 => 1.10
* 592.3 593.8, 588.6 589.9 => 1.18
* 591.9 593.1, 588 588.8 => 1.12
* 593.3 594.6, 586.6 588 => 1.01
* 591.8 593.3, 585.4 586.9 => 1.06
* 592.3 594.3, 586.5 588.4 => 1.05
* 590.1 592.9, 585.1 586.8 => 1.01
